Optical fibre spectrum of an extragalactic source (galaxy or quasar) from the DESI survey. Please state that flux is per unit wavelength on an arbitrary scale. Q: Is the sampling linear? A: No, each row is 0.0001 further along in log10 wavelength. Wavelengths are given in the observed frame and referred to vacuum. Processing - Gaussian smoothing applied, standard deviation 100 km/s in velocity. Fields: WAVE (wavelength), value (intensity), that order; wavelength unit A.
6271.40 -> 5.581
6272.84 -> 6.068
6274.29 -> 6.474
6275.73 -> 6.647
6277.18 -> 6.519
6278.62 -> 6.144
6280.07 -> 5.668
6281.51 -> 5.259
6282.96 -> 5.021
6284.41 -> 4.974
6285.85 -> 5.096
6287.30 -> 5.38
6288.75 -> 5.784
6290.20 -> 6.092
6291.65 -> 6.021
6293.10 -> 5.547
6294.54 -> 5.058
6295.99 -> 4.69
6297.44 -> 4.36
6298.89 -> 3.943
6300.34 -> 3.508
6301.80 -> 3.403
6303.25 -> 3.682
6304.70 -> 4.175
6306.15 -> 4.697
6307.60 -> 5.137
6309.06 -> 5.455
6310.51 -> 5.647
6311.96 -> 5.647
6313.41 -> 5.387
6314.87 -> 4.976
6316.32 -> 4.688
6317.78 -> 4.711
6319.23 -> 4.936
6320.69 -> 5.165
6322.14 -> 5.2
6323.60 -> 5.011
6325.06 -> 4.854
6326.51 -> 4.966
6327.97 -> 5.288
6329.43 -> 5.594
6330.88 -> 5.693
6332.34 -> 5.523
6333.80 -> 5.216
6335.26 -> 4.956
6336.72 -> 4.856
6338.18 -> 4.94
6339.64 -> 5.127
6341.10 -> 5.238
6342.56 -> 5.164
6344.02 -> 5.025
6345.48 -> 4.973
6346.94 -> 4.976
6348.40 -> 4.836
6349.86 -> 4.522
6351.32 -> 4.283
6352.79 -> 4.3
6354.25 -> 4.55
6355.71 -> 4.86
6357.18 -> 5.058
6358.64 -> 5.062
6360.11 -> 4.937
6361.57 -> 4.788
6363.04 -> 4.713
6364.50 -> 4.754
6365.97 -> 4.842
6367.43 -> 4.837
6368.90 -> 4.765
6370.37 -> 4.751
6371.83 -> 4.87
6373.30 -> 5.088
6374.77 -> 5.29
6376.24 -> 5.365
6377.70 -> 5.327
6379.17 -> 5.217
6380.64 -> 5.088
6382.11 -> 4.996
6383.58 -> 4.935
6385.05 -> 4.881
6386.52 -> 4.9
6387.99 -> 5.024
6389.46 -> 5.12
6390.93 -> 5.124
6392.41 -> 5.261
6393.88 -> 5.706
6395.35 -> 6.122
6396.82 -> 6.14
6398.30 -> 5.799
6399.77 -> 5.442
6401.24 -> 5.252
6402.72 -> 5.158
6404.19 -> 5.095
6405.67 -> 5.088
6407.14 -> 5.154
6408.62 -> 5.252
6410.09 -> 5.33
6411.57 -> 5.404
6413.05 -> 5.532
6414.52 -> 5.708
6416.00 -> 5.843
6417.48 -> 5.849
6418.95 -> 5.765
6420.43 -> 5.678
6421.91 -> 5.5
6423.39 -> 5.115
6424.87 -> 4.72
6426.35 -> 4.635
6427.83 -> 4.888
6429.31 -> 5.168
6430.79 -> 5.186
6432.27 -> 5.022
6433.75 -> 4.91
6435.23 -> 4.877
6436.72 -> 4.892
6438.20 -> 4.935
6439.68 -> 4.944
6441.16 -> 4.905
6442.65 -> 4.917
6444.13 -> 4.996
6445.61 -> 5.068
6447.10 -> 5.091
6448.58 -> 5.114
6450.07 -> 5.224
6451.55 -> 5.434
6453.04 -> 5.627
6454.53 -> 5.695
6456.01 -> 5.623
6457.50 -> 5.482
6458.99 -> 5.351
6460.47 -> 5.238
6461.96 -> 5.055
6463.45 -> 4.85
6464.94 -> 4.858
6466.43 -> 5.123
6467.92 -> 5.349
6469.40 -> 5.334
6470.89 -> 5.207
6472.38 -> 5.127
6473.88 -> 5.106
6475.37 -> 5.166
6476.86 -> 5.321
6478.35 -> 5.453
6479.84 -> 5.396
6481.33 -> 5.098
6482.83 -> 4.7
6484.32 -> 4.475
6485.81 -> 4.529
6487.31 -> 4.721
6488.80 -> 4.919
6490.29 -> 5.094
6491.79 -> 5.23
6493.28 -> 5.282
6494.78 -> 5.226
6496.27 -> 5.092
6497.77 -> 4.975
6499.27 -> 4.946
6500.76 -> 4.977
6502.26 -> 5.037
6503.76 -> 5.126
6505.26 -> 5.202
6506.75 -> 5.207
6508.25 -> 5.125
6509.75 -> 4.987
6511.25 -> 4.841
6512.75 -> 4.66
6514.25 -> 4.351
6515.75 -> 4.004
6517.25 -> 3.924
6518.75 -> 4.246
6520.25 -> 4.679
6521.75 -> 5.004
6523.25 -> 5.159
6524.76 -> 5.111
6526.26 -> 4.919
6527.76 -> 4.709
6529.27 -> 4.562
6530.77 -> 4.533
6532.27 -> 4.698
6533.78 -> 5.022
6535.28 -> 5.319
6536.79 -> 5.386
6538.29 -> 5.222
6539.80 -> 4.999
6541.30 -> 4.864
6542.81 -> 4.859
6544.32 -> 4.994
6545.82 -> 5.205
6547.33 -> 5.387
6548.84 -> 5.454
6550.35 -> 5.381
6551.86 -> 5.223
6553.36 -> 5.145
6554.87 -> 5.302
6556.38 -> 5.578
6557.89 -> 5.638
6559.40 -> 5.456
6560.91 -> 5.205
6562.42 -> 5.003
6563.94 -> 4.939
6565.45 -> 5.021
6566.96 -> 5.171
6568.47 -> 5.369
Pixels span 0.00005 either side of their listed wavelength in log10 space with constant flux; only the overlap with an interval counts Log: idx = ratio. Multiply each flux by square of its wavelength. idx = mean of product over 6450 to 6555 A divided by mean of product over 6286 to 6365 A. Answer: 1.08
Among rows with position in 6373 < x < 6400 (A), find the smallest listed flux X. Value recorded 4.881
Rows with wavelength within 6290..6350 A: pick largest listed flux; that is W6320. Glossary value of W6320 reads 6.092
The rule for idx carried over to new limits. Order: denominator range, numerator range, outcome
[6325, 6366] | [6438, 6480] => 1.09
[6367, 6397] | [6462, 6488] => 1.01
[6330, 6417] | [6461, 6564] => 1.02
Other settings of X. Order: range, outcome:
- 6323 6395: 4.283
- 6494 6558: 3.924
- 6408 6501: 4.475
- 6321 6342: 4.854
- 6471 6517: 4.004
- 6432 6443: 4.877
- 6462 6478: 4.85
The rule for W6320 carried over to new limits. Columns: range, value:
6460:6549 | 5.454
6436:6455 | 5.695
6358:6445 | 6.14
